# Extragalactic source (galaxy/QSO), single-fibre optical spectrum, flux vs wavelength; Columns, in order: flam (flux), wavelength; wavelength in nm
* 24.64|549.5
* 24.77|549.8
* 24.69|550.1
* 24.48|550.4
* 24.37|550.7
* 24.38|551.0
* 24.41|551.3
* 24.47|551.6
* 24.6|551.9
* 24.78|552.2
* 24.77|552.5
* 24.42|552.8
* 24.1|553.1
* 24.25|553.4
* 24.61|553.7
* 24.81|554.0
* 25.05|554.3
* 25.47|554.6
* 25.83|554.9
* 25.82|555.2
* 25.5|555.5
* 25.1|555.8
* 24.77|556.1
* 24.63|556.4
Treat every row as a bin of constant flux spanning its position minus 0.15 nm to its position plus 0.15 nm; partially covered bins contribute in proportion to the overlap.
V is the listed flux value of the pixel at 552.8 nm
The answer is 24.42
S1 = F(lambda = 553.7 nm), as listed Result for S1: 24.61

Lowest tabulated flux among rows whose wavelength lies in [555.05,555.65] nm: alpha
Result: 25.5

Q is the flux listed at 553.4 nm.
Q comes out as 24.25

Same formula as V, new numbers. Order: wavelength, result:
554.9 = 25.83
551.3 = 24.41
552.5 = 24.77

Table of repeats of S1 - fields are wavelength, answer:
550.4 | 24.48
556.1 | 24.77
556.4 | 24.63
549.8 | 24.77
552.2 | 24.78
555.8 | 25.1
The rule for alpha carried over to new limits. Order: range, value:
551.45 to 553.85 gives 24.1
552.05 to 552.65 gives 24.77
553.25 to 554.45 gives 24.25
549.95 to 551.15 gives 24.37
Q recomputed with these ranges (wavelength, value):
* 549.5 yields 24.64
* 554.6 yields 25.47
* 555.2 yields 25.82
